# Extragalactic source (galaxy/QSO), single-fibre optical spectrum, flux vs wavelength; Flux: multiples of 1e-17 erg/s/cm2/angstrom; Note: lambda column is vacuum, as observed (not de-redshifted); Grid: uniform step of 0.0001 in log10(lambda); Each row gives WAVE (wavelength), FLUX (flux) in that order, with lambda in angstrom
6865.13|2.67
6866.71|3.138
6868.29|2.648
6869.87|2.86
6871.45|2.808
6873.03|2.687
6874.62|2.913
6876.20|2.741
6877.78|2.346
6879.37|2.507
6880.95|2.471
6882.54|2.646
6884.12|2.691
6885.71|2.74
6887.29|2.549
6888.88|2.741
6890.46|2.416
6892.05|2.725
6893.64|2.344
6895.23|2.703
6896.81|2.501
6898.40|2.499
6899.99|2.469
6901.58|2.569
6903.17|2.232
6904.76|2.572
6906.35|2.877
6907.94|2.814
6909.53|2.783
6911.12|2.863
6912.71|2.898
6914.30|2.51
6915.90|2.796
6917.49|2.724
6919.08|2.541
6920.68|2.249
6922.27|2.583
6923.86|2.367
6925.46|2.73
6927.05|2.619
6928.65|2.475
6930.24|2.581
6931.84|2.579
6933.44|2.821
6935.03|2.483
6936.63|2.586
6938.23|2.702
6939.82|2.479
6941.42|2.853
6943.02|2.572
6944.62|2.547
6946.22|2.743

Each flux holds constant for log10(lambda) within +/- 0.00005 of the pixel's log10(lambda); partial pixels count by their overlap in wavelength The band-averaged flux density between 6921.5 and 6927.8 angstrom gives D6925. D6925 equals 2.58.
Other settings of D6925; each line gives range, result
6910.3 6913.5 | 2.88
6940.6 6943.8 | 2.71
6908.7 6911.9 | 2.82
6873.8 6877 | 2.82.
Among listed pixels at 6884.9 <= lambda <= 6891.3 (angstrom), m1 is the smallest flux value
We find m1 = 2.416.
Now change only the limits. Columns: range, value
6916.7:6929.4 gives 2.249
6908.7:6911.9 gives 2.783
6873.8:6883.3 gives 2.346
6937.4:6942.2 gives 2.479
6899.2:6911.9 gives 2.232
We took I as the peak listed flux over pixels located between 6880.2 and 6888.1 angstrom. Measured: 2.74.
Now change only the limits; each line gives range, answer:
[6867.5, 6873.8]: 2.86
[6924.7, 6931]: 2.73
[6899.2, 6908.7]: 2.877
